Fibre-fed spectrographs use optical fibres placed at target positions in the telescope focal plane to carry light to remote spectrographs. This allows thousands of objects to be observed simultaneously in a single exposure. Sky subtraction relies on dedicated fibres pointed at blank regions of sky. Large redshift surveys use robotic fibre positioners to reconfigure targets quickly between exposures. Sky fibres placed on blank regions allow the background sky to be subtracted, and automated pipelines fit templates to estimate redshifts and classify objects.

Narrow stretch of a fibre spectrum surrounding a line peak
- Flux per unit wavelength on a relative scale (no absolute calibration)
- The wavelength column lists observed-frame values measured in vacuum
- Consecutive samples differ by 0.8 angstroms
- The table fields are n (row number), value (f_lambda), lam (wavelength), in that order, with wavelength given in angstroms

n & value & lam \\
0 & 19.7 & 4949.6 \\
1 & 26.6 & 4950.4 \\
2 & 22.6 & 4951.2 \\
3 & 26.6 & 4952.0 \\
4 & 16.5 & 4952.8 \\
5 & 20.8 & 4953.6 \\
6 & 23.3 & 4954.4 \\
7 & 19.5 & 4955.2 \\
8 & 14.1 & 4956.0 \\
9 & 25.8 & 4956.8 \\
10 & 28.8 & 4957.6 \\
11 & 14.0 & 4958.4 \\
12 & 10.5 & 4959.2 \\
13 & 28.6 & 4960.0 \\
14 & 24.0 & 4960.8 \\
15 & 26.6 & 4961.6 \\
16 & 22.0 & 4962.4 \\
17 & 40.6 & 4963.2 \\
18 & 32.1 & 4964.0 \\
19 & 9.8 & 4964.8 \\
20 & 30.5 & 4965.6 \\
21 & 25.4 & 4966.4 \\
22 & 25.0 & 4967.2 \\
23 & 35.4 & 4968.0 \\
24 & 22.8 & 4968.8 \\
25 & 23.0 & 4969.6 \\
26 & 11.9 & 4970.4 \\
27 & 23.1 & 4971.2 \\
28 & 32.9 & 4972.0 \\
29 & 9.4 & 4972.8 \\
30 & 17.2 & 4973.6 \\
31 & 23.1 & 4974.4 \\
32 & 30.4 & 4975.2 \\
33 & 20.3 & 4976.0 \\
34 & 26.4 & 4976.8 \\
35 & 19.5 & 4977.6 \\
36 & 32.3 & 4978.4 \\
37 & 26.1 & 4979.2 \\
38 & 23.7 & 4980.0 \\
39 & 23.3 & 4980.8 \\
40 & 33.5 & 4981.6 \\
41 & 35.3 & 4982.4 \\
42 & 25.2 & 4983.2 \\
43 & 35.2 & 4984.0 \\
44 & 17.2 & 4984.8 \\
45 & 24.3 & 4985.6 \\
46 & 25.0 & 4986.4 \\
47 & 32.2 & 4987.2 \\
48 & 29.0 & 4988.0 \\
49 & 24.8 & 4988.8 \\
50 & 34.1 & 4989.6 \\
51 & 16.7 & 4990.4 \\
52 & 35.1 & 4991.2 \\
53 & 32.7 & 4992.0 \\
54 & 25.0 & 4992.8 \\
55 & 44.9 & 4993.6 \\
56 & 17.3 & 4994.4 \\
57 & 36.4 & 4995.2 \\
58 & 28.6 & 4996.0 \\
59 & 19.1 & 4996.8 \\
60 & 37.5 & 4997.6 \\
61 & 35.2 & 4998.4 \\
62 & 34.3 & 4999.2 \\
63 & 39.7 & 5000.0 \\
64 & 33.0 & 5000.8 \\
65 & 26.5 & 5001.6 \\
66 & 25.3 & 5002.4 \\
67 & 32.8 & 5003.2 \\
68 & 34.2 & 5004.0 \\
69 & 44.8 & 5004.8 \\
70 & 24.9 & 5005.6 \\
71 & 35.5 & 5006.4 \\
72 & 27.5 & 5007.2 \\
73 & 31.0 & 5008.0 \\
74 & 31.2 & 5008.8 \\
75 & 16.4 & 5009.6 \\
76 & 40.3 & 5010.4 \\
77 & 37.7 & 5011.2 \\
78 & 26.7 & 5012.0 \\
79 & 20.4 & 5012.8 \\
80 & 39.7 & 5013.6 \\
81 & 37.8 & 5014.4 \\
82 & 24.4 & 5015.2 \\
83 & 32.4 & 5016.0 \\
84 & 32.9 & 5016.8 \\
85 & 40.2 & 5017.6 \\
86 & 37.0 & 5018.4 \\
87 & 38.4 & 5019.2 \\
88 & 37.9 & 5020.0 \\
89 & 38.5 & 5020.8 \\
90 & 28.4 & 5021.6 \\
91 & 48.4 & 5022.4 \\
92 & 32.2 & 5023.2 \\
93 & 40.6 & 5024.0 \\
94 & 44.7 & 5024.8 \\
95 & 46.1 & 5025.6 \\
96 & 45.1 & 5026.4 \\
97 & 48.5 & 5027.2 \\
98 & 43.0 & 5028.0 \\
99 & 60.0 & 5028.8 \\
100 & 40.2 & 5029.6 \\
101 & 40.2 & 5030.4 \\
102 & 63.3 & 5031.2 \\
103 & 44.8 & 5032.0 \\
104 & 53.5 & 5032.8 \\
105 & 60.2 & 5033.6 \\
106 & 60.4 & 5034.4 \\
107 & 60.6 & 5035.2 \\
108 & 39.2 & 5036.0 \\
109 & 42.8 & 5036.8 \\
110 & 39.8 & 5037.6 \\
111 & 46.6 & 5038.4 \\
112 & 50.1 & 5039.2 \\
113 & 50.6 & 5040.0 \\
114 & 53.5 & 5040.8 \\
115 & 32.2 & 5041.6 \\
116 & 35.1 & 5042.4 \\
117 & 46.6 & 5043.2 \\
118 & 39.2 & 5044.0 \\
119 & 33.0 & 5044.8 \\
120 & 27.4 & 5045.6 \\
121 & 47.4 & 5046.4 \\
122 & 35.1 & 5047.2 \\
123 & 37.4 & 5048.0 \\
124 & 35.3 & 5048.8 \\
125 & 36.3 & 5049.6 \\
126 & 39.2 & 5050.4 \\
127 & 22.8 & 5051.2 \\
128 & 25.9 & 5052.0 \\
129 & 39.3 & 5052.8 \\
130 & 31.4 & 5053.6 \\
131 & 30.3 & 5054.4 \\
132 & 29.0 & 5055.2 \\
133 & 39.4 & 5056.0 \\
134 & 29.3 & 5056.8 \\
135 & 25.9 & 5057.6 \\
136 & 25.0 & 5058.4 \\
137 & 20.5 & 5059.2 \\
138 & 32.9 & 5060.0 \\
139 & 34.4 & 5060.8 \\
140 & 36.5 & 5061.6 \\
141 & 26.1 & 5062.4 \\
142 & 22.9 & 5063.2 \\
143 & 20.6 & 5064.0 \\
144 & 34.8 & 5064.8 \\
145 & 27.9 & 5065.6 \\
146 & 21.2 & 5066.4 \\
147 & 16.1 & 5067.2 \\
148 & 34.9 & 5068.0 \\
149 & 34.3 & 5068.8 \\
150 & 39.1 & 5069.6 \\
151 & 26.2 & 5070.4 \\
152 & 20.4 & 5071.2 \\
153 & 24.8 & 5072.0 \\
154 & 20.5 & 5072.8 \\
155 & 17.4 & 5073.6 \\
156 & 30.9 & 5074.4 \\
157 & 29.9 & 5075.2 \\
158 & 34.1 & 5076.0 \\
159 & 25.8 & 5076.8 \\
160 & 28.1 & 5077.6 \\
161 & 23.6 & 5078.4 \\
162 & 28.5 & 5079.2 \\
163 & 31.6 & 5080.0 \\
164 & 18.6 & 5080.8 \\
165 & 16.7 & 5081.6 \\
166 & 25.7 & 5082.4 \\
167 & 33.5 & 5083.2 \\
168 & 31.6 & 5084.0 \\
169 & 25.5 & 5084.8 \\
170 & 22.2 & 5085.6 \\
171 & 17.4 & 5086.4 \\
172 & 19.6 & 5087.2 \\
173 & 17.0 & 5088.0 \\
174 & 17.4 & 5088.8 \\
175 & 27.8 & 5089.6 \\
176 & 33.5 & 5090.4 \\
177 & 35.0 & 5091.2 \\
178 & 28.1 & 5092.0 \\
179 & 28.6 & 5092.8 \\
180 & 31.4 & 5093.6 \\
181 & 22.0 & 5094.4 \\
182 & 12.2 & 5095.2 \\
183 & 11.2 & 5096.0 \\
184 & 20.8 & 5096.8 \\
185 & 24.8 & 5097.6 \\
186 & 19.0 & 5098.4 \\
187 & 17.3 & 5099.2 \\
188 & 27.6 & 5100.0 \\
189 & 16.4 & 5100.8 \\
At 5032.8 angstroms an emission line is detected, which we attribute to C III]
